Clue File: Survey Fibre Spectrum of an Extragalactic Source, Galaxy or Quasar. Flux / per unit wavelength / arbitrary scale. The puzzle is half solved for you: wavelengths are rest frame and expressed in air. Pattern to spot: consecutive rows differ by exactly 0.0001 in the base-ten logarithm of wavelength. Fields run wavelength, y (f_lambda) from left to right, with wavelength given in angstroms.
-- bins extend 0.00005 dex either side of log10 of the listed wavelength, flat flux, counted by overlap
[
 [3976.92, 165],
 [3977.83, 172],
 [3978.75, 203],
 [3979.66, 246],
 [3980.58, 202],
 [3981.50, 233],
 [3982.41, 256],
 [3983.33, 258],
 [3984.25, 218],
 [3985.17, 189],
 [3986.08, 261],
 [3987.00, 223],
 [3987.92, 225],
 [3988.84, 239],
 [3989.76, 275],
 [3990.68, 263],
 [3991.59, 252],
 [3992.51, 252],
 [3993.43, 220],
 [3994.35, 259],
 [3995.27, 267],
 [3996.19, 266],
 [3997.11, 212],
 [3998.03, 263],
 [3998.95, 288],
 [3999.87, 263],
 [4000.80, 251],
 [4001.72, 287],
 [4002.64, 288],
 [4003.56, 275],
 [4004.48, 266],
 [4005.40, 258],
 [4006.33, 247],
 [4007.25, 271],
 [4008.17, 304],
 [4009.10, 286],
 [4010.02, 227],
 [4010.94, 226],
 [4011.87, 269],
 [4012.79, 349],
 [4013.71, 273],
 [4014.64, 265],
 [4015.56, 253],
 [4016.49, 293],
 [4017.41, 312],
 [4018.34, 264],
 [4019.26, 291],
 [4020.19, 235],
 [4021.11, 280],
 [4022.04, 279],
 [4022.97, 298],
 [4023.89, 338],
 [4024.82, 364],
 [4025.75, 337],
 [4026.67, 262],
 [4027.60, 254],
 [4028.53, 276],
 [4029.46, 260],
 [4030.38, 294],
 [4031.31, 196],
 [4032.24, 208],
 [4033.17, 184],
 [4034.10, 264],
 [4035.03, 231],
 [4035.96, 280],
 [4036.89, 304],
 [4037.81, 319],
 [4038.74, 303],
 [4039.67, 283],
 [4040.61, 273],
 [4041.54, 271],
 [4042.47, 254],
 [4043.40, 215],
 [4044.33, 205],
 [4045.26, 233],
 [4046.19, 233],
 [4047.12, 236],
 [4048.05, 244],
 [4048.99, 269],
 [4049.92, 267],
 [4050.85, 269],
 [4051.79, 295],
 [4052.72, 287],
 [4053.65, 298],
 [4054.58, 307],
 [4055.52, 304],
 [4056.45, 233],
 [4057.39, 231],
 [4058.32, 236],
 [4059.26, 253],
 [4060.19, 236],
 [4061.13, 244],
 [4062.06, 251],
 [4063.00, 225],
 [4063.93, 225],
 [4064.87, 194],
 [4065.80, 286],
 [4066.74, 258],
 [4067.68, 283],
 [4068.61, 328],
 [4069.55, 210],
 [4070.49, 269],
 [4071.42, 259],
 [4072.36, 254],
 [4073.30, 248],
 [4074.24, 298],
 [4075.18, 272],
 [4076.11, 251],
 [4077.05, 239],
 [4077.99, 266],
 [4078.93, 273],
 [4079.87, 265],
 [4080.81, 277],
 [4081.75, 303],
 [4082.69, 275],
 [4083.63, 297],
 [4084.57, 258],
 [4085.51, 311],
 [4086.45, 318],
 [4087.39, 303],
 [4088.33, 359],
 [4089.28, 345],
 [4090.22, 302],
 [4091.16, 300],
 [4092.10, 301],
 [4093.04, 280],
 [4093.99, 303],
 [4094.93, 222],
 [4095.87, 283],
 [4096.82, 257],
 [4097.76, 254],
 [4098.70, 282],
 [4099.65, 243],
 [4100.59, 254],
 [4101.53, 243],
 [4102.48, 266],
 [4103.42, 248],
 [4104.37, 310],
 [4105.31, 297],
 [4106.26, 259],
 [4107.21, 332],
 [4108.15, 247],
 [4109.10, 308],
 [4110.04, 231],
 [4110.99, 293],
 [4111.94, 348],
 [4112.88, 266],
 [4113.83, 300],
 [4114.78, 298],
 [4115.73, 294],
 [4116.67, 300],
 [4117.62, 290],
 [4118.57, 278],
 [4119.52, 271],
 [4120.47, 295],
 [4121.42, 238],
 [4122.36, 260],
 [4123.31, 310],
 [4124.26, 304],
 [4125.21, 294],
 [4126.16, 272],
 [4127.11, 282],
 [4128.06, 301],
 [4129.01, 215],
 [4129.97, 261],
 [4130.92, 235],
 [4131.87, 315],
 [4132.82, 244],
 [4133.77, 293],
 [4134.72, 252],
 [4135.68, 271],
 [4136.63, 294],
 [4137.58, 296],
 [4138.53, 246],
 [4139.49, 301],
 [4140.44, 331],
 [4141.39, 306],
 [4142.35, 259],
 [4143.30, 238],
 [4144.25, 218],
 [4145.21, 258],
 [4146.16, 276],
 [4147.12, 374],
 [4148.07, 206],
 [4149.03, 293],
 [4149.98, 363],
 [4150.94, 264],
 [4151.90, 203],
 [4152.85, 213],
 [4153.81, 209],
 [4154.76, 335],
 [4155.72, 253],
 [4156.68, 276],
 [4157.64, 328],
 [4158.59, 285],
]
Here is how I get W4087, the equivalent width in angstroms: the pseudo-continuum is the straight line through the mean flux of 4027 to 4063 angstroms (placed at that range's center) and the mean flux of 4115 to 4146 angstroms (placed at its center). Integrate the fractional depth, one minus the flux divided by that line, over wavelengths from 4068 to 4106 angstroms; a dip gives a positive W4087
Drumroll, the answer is -1.6 angstroms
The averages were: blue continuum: 257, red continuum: 276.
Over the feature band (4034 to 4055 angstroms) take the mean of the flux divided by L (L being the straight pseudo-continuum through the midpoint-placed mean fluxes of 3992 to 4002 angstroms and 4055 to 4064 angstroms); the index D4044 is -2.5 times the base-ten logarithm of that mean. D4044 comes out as -0.08 mag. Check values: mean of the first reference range 256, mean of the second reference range 245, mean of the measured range 267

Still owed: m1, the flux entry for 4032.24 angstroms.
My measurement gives 208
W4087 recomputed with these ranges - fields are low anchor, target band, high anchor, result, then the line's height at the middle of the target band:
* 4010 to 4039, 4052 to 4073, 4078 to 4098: 1.9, 284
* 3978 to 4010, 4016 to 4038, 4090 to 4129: -1.4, 259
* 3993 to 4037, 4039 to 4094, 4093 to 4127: 1.1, 274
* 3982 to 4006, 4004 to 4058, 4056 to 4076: -3.6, 252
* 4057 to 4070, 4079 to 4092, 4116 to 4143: -2.1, 258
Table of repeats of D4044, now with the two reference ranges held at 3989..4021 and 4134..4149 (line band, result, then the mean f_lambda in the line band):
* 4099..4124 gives -0.02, 280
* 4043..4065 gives 0.08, 251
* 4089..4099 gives -0.04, 284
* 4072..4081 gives 0.03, 264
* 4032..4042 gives 0.01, 267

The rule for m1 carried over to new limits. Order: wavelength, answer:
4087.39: 303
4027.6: 254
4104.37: 310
